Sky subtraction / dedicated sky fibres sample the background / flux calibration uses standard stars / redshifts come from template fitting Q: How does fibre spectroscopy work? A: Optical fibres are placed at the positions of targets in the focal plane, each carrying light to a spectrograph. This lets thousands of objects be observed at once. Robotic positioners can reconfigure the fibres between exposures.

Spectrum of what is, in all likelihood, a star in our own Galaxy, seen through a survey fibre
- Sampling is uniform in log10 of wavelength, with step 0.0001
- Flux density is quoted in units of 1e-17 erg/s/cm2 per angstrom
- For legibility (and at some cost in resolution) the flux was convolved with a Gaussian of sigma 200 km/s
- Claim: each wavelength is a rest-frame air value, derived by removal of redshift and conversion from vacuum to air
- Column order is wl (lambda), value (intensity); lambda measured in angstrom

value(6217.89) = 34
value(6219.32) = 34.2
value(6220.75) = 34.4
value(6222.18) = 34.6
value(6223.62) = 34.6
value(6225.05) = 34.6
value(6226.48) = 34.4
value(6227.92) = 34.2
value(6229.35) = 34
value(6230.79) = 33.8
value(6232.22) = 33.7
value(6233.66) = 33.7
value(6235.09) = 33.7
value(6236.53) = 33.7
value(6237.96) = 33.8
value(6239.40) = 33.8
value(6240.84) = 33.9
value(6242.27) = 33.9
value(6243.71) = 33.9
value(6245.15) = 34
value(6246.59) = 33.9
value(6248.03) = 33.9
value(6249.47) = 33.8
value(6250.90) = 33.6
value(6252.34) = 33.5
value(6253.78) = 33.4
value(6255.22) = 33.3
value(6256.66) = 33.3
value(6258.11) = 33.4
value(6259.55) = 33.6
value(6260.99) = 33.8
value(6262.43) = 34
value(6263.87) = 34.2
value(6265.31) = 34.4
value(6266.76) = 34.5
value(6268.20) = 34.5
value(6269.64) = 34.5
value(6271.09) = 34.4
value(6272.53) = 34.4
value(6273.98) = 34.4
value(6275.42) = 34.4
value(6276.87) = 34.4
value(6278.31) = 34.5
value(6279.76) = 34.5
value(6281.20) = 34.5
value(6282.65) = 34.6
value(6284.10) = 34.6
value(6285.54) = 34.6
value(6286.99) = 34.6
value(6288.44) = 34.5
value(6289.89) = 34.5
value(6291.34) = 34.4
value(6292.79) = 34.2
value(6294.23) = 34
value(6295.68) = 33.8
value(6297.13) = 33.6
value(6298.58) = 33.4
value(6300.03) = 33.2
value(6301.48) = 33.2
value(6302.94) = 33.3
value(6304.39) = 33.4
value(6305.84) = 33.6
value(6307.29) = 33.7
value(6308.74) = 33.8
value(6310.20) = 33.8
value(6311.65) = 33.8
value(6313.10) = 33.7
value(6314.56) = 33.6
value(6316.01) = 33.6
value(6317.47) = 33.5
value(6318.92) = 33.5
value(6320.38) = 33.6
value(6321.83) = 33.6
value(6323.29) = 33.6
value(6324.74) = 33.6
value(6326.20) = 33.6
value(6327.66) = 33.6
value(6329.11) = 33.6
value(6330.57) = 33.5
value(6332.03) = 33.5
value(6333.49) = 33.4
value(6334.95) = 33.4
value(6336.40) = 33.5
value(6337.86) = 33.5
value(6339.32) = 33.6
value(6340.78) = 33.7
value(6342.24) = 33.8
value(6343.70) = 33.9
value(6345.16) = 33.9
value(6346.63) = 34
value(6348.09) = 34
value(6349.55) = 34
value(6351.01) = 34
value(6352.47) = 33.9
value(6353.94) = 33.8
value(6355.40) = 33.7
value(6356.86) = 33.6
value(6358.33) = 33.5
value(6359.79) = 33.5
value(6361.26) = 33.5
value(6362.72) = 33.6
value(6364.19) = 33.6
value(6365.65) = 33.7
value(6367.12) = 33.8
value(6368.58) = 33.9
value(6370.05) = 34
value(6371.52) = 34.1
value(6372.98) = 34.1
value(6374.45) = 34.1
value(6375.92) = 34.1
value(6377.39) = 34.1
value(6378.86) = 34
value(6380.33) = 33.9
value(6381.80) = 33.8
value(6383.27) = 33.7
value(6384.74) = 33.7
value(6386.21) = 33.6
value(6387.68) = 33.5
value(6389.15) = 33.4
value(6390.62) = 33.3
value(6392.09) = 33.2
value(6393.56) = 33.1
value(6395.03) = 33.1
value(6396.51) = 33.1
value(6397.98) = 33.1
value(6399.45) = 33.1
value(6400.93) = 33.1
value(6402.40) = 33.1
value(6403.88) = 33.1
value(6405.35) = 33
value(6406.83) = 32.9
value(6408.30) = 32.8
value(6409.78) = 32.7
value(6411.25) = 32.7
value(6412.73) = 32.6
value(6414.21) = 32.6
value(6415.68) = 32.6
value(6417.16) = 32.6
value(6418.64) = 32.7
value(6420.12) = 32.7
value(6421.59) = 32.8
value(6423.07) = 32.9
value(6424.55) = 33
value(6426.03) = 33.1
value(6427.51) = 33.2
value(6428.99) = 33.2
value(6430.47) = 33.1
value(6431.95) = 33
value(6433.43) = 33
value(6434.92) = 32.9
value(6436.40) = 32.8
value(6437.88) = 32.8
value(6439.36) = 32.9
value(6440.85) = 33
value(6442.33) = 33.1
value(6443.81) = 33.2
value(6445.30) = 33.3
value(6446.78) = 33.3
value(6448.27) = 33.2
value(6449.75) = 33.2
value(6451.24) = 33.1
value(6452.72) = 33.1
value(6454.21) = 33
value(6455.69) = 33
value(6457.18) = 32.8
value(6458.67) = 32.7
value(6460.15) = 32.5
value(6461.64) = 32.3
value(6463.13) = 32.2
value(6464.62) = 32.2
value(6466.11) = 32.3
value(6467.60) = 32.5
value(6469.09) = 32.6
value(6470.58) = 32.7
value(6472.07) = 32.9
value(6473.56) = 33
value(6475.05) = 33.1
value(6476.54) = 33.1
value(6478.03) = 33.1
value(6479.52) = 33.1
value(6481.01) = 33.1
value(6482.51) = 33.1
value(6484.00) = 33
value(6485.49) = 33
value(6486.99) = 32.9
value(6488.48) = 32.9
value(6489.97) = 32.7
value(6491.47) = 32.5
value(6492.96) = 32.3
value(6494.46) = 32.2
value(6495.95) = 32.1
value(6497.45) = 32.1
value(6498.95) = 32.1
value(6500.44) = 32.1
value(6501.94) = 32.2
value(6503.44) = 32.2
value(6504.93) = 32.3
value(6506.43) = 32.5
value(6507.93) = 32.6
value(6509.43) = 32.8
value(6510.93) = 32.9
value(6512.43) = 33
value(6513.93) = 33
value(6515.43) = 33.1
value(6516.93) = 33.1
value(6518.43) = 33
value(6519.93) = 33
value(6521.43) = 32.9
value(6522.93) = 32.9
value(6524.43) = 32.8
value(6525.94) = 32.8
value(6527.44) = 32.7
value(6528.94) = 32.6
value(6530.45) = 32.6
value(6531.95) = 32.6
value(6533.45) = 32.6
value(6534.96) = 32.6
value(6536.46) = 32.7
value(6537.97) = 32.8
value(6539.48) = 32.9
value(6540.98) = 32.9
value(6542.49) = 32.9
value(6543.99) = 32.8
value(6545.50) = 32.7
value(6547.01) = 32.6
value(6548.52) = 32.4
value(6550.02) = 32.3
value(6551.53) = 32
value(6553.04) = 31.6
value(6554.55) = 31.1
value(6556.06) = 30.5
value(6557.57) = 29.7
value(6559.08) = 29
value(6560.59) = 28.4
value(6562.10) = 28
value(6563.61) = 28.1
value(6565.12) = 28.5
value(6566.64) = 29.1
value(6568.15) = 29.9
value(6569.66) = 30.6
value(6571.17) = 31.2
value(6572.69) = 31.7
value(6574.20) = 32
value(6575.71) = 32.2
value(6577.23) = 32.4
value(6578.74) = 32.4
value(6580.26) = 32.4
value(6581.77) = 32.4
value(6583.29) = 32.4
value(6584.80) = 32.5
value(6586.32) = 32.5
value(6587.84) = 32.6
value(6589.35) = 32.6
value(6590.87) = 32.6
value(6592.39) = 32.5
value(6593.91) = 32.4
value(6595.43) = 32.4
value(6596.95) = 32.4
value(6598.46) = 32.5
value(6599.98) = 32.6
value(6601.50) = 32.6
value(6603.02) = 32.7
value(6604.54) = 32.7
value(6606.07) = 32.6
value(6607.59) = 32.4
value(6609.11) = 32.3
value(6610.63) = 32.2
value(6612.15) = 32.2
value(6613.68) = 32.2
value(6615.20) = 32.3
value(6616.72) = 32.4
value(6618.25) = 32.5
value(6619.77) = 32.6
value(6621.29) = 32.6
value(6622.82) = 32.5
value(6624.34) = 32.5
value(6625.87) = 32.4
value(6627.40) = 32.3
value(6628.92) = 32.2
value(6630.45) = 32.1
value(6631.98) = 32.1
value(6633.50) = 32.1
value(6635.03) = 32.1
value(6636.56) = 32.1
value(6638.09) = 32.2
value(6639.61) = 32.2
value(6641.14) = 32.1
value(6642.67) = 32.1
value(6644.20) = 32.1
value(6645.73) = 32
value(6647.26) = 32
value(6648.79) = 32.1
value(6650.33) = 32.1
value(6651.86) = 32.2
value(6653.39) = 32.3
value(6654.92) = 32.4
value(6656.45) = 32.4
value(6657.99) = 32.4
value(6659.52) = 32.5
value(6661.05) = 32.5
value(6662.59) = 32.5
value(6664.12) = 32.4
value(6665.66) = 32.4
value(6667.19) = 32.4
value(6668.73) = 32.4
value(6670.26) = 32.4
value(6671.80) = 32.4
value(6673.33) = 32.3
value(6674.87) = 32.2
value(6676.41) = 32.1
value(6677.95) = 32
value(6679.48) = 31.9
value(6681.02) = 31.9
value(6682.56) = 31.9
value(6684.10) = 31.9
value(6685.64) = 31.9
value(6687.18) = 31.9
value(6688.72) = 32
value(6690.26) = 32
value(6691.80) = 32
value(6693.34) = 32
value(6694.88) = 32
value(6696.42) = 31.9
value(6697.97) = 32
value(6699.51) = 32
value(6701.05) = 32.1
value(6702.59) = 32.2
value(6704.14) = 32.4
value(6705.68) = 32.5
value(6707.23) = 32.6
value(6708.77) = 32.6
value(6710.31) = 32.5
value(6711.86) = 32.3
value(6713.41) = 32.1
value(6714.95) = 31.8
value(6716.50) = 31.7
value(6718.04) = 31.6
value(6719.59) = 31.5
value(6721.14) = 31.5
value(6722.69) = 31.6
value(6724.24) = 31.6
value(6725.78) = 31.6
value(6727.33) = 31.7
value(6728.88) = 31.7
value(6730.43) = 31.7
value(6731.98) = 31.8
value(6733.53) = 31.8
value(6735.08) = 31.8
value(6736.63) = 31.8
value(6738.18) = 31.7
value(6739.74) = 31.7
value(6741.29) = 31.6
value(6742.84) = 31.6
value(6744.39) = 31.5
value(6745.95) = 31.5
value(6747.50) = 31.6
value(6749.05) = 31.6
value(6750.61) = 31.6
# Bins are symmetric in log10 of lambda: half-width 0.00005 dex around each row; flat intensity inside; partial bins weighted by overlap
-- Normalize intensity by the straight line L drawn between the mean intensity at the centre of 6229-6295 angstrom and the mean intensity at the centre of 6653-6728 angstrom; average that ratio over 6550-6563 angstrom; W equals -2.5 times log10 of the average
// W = 0.09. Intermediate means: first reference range 34.1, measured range 30.1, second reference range 32.1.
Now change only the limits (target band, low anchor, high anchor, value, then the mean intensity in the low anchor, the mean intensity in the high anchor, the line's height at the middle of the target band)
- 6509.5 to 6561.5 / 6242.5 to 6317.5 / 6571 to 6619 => 0.014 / 34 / 32.4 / 32.7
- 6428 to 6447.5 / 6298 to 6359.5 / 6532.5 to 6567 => -0.020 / 33.6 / 31.3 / 32.5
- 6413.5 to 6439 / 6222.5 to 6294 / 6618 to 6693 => 0.013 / 34.1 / 32.2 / 33.3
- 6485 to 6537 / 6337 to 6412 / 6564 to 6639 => 0.001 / 33.6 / 32.1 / 32.7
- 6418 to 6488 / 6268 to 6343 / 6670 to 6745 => 0.009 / 33.9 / 31.9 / 33.2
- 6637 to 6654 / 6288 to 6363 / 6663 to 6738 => 0.005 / 33.7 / 32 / 32.3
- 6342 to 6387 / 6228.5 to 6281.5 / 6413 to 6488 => -0.015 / 34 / 32.9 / 33.4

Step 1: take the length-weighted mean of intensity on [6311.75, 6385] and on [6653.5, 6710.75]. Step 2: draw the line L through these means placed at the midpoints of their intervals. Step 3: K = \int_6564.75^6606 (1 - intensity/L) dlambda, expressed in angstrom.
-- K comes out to 0.8 angstrom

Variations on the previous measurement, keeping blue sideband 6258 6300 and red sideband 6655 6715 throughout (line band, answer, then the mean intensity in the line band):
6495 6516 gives 0.4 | 32.5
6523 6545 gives 0.2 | 32.7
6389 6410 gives 0.4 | 33.1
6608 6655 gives 0.3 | 32.2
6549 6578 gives 2.1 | 30.5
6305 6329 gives 0.3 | 33.6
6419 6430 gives 0.2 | 33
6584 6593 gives 0.0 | 32.6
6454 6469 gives 0.4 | 32.5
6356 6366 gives 0.1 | 33.6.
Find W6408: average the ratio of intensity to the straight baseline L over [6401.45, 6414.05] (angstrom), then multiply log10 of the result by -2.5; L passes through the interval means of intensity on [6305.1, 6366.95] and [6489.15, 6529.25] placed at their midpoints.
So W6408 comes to 0.01 mag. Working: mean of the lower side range 33.7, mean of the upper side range 32.6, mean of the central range 32.9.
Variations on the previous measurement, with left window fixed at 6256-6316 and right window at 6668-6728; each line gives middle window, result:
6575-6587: 0.007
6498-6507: 0.025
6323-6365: 0.002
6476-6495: 0.007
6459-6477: 0.018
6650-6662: -0.004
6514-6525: -0.003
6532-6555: 0.010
